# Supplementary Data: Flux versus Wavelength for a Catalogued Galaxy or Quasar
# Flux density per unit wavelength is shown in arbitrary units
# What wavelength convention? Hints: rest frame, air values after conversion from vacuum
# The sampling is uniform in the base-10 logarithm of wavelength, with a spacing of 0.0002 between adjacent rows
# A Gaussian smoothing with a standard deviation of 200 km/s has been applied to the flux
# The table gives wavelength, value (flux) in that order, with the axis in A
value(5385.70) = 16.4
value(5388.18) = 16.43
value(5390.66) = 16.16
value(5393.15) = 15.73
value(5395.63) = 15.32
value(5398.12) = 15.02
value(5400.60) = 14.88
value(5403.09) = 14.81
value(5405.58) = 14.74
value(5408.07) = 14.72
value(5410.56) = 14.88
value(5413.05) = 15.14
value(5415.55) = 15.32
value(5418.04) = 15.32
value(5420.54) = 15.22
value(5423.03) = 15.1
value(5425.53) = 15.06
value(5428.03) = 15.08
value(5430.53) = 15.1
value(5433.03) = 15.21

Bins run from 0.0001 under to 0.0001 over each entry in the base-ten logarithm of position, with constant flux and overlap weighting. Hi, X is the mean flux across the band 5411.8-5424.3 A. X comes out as 15.2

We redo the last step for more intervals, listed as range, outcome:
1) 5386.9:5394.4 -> 16.1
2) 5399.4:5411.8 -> 14.8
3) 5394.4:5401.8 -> 15.1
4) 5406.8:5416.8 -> 15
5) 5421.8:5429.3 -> 15.1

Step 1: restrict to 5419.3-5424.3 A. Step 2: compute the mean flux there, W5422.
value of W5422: 15.2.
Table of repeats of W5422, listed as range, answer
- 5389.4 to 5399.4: 15.6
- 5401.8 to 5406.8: 14.8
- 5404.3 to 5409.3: 14.7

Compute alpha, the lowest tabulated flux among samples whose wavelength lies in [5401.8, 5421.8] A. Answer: 14.72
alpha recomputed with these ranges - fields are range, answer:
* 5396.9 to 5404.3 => 14.81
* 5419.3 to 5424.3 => 15.1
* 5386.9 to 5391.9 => 16.16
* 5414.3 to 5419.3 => 15.32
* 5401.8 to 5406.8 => 14.74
